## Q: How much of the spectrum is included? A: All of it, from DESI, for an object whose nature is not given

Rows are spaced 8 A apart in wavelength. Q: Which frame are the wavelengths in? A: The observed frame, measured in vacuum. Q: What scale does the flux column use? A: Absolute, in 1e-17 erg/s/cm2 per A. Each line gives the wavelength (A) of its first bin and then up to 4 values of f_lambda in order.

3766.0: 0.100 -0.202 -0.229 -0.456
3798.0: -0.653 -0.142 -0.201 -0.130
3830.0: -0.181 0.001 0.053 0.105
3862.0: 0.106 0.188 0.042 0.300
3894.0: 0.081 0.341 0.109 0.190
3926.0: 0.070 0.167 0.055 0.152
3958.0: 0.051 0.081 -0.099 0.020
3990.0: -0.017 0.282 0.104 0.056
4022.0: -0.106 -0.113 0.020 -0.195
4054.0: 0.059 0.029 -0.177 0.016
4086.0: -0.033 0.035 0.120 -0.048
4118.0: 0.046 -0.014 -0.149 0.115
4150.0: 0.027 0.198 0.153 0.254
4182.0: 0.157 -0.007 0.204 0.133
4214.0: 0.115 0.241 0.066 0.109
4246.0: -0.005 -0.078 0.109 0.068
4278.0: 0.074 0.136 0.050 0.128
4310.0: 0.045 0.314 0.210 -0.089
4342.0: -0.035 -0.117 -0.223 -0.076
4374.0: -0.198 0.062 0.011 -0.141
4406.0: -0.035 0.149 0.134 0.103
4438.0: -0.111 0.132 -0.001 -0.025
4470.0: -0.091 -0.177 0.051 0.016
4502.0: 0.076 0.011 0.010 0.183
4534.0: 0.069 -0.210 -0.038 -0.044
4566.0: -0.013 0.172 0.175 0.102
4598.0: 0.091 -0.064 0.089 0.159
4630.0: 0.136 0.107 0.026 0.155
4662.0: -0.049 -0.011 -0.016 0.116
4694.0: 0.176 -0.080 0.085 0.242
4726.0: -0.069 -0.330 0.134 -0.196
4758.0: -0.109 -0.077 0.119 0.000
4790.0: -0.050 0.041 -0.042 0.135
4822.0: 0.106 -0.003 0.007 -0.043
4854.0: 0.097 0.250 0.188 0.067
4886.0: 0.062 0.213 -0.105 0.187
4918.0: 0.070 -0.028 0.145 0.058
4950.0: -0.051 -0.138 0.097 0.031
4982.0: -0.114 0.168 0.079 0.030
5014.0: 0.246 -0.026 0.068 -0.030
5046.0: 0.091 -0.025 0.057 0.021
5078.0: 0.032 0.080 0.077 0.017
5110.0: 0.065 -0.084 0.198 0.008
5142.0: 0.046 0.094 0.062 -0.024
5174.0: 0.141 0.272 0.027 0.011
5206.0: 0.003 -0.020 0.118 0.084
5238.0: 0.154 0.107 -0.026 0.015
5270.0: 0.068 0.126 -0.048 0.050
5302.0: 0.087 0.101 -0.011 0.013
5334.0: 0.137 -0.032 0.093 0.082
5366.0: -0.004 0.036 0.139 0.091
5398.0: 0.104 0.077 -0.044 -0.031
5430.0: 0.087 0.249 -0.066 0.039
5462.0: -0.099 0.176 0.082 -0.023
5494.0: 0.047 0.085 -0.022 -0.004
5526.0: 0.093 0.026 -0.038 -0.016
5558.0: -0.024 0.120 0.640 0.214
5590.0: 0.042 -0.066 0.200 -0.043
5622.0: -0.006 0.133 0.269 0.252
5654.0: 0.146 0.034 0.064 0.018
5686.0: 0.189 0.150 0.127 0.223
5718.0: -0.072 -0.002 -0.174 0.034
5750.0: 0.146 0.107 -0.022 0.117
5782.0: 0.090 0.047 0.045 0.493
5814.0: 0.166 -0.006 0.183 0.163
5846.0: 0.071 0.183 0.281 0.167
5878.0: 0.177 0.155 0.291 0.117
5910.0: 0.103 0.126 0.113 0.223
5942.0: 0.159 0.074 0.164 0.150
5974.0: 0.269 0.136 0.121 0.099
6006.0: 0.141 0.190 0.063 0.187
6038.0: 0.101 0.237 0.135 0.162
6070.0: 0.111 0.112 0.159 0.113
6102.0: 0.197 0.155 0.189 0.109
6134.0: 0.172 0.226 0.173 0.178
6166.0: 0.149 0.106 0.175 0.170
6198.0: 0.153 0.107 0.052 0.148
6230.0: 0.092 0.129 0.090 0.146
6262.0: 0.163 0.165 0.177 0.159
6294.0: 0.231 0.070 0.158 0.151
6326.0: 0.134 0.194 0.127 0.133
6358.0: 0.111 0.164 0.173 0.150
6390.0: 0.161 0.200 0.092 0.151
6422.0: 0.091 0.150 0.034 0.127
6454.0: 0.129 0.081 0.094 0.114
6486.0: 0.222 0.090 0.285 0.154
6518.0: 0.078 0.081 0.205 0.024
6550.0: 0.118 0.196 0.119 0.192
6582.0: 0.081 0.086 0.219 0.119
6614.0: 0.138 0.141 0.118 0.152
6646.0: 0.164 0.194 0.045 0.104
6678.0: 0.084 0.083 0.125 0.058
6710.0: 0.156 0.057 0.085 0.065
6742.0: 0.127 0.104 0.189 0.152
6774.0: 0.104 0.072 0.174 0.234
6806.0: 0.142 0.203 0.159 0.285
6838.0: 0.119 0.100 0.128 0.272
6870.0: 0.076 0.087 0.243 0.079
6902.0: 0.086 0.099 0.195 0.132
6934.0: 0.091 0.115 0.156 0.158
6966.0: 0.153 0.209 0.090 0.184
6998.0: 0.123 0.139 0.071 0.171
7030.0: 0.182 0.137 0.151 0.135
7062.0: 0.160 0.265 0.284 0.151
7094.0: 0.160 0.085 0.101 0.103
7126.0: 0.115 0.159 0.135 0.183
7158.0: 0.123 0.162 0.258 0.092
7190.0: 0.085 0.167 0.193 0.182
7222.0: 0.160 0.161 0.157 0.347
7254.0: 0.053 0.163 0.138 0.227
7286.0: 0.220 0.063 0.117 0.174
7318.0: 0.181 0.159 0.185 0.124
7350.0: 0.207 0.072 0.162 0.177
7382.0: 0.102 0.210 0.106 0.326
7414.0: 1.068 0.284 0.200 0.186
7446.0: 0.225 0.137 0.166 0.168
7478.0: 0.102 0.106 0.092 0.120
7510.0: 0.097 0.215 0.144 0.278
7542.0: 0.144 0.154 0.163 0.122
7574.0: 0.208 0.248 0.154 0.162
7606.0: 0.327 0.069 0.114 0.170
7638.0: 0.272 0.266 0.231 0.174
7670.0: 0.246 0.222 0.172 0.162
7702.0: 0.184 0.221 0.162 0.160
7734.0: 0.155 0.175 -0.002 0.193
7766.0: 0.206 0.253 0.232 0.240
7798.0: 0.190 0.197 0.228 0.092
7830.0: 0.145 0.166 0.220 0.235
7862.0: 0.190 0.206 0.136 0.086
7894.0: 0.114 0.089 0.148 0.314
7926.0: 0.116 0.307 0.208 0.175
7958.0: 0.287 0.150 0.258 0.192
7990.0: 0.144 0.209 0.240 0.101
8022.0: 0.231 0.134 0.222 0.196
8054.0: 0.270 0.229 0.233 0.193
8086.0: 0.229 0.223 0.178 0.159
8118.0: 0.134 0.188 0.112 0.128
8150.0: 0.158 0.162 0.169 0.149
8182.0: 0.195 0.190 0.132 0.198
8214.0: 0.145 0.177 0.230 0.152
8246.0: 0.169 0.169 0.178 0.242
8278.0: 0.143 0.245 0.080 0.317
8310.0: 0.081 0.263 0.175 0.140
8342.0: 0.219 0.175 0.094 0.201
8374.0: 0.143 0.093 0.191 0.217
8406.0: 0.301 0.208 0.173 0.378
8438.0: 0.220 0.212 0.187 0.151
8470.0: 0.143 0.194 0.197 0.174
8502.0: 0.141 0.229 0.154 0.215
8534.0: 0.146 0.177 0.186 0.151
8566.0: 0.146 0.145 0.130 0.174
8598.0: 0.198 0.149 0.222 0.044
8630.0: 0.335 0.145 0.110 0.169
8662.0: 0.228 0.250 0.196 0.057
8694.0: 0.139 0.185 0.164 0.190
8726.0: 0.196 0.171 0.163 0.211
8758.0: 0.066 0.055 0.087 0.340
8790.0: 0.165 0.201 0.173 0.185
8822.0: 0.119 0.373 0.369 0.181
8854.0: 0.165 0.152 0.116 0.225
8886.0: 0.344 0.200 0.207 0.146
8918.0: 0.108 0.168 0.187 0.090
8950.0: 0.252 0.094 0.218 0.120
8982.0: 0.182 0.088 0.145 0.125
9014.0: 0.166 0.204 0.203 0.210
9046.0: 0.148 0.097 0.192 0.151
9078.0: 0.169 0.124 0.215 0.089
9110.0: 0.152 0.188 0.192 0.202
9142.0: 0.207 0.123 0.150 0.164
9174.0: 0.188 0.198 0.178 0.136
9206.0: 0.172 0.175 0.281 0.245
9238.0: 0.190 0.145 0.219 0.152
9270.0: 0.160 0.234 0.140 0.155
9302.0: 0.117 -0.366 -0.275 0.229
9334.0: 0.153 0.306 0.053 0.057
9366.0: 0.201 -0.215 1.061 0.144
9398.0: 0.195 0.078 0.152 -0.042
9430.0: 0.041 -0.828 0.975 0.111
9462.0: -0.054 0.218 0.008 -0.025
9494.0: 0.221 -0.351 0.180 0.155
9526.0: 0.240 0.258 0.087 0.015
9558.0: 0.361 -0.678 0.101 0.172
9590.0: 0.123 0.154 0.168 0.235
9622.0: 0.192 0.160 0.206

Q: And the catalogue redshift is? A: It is 0.99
